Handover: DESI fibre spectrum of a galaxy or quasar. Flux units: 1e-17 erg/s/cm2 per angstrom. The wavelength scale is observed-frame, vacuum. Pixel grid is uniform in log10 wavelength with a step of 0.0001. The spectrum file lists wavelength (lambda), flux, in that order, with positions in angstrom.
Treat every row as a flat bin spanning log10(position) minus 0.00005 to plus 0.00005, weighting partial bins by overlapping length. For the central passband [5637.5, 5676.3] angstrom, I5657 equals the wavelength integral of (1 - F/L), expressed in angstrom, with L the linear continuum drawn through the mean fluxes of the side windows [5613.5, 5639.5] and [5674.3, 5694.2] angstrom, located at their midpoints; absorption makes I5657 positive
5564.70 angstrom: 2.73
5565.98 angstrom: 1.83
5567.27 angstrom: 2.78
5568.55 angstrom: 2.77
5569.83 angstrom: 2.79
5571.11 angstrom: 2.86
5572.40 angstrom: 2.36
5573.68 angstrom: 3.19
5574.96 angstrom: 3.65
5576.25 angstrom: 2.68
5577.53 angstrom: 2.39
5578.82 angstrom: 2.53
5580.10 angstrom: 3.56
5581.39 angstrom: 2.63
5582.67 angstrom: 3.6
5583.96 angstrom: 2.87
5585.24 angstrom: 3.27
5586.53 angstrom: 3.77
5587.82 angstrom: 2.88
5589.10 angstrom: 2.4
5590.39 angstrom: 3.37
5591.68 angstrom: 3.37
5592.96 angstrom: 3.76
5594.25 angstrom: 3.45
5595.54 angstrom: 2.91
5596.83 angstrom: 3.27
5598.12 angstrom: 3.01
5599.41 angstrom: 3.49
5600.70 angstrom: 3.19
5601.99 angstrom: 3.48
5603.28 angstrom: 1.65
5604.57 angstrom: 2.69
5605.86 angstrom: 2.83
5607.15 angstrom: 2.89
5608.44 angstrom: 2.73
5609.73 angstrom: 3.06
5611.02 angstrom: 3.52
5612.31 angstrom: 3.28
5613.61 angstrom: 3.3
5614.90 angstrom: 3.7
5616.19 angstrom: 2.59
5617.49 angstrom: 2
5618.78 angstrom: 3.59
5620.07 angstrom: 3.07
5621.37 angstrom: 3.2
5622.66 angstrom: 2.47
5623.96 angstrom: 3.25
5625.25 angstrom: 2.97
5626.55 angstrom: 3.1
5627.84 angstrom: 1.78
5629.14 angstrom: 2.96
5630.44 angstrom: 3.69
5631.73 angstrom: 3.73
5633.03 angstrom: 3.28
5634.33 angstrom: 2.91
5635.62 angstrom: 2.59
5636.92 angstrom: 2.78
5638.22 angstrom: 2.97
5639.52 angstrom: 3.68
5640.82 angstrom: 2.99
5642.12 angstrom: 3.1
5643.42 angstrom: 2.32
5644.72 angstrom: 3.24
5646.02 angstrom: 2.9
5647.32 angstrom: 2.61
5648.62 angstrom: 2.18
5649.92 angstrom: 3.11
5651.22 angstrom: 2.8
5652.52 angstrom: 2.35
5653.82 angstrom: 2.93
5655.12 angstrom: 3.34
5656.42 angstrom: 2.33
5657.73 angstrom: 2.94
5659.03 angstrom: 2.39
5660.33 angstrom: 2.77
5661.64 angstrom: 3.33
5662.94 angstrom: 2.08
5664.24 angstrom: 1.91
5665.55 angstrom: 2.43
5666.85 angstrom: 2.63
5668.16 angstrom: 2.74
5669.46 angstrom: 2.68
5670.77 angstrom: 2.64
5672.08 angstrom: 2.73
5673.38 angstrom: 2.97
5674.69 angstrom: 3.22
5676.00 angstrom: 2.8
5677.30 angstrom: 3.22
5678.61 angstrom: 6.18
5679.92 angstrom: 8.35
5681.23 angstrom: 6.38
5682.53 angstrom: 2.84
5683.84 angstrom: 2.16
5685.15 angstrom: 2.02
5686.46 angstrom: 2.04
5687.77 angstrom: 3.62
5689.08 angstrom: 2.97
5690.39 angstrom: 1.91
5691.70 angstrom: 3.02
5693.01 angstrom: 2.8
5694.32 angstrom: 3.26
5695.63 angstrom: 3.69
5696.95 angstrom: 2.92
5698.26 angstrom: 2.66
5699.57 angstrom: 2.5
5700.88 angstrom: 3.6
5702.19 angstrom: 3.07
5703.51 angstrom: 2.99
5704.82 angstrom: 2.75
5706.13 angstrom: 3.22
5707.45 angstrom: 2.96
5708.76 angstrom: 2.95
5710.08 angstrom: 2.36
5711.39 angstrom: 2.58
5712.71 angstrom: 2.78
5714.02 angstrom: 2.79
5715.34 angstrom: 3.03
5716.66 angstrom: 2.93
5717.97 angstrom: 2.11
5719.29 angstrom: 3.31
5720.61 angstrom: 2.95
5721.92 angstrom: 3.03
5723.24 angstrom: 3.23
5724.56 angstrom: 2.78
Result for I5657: 6.2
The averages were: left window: 3.01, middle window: 2.77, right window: 3.56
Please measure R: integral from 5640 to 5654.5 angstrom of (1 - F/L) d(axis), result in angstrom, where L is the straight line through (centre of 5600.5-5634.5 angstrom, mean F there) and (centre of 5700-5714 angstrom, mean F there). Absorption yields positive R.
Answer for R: 0.89 angstrom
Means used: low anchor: 3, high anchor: 2.91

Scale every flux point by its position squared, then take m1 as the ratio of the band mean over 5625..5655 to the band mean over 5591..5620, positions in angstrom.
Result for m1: 1.0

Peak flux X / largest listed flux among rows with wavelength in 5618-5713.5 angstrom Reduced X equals 8.35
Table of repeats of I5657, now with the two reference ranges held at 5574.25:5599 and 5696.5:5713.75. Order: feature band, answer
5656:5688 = -2.6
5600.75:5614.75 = 0.5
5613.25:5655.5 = 1.1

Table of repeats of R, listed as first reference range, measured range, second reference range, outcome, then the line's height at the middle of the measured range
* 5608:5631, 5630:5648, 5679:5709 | 0.2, 3.08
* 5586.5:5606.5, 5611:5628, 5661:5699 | 0.5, 3.1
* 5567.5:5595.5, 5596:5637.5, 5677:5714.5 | 1.5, 3.11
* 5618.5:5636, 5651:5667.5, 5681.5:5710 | 1.9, 2.97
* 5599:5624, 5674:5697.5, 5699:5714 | -5.0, 2.91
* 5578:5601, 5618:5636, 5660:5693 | 0.8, 3.18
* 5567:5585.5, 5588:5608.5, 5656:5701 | -0.5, 2.96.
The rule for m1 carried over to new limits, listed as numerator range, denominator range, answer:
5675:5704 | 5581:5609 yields 1.15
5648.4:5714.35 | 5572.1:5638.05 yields 1.02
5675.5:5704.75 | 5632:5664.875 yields 1.23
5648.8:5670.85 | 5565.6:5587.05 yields 0.94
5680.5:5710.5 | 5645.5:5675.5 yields 1.13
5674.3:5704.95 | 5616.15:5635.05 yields 1.16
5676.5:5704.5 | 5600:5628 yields 1.19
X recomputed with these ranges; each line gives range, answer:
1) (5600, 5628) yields 3.7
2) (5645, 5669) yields 3.34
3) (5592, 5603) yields 3.76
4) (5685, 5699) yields 3.69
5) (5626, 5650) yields 3.73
